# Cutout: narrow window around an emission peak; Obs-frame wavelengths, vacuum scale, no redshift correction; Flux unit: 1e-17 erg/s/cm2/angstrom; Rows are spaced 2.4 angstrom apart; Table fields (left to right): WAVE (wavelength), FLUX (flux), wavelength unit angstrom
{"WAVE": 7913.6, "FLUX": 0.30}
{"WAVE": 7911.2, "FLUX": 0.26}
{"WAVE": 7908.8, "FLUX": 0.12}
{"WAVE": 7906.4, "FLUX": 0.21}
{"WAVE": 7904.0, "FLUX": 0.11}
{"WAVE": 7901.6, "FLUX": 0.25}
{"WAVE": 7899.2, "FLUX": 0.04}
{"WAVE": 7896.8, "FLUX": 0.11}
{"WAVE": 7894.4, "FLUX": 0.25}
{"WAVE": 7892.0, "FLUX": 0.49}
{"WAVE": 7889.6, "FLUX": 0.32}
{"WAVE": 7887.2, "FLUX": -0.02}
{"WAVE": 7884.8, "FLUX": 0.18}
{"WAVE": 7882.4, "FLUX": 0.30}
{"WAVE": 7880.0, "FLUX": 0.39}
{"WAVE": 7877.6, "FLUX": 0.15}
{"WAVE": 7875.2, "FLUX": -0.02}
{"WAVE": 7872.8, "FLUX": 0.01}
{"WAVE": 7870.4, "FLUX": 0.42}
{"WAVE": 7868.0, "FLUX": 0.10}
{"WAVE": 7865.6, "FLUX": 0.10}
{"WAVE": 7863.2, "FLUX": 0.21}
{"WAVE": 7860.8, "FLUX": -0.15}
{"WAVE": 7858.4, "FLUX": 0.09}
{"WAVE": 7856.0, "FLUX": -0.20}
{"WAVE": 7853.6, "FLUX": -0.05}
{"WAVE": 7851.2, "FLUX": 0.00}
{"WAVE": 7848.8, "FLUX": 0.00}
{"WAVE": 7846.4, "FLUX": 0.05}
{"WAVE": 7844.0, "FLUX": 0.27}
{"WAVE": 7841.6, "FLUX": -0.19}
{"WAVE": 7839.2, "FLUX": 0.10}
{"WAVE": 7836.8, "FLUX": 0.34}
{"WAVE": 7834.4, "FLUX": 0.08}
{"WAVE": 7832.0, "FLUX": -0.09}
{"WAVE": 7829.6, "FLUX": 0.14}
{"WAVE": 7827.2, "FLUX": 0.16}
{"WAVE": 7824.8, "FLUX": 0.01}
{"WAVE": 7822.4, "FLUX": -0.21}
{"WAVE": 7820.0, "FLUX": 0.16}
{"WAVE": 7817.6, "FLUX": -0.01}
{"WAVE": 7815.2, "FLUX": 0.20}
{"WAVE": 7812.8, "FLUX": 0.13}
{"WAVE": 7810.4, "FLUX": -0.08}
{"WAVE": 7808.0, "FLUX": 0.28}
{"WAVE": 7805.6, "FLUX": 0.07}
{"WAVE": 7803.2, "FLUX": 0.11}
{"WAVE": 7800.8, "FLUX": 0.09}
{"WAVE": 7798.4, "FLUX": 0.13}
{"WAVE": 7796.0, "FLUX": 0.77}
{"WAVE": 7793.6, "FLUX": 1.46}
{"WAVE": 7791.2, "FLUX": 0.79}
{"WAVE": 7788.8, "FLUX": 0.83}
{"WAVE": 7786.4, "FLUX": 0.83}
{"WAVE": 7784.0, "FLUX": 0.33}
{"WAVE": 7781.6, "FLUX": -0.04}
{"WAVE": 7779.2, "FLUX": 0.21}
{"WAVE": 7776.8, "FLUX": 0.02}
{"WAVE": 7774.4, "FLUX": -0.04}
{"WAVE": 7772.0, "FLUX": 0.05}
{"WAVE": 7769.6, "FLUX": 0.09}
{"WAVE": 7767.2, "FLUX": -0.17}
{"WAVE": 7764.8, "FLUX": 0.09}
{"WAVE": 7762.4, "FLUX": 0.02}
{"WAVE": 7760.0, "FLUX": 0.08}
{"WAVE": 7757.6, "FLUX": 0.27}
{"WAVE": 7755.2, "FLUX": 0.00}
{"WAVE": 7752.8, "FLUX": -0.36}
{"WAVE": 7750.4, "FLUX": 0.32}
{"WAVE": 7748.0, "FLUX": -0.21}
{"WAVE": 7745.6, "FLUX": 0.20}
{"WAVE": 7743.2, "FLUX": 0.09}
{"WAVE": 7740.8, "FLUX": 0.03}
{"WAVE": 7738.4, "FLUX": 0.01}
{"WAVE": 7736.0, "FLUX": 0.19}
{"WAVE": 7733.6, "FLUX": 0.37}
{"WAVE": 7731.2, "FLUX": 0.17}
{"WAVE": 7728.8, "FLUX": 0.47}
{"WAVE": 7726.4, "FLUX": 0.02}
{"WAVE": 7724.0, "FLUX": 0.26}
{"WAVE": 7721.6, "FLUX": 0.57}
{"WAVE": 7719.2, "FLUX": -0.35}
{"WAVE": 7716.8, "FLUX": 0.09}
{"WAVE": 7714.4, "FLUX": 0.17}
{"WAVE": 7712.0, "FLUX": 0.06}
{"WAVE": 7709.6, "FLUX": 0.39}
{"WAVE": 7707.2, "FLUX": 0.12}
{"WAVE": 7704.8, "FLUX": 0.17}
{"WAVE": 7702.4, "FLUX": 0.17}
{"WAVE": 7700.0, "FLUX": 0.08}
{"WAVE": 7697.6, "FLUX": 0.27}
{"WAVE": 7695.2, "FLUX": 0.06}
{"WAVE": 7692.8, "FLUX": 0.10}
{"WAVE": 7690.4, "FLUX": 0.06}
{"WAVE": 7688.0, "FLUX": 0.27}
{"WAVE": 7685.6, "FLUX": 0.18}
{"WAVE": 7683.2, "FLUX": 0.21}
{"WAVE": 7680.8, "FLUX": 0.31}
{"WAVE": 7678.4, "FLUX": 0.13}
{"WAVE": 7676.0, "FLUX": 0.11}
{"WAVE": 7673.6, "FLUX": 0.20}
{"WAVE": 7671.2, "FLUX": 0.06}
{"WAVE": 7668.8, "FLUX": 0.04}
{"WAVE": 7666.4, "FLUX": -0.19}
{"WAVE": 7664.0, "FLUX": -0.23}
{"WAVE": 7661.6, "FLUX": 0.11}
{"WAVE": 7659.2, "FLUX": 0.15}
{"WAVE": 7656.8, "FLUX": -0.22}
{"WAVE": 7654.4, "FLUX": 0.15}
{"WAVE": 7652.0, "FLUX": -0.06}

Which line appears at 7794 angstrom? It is [O II] 3727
